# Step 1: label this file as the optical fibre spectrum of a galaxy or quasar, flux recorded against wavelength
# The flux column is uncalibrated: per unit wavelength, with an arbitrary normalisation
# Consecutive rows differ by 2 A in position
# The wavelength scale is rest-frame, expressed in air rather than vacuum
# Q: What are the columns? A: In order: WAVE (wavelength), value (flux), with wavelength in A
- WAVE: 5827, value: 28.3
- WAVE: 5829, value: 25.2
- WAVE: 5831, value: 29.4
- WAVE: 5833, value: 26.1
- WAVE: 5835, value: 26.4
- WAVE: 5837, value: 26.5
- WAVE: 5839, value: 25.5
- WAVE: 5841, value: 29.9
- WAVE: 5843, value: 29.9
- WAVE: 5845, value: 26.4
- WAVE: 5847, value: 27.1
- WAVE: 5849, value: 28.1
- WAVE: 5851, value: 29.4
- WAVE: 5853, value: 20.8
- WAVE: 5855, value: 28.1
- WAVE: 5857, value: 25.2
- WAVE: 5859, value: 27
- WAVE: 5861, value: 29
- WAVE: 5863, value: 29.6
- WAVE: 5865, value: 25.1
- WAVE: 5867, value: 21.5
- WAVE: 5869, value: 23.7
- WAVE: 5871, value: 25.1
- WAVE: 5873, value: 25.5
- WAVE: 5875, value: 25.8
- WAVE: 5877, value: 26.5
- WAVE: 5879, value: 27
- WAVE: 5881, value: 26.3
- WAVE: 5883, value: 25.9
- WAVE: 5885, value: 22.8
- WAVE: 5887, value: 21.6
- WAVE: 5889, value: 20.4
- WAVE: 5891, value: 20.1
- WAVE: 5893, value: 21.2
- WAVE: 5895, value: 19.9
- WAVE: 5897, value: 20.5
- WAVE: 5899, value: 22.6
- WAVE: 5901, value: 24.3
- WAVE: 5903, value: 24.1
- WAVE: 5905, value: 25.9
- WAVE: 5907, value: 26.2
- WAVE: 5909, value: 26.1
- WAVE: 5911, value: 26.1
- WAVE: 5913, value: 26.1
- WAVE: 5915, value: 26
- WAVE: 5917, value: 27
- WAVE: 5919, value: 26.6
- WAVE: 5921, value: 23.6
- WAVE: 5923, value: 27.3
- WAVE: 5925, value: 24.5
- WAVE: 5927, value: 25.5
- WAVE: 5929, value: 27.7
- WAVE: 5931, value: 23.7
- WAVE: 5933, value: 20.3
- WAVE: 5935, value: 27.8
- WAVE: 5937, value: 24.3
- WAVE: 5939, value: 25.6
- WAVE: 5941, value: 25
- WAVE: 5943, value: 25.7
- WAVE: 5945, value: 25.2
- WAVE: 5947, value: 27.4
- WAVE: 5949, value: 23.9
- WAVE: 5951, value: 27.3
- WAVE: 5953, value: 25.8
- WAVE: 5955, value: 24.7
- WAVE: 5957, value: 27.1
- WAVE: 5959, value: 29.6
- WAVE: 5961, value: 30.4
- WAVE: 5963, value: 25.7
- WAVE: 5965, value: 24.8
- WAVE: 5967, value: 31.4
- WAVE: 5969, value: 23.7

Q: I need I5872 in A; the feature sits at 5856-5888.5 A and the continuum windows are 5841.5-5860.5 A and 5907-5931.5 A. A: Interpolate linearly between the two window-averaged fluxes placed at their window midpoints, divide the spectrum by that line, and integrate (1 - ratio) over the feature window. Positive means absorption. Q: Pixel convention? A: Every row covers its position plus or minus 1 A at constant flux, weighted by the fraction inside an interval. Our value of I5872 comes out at 1.56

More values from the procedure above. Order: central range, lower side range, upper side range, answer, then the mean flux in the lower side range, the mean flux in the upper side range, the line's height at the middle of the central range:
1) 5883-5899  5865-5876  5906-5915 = 2.5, 24.4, 26.1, 25.3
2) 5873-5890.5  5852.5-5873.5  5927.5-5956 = 0.7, 25.6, 25.3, 25.5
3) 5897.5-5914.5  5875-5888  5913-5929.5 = 0.4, 25.1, 26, 25.6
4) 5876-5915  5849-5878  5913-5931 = 3.0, 26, 25.9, 25.9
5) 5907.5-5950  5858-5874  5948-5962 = 1.8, 25.8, 27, 26.6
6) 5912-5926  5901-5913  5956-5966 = 0.1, 25.6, 27.5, 26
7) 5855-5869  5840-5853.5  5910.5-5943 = 0.5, 27.6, 25.4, 27.2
